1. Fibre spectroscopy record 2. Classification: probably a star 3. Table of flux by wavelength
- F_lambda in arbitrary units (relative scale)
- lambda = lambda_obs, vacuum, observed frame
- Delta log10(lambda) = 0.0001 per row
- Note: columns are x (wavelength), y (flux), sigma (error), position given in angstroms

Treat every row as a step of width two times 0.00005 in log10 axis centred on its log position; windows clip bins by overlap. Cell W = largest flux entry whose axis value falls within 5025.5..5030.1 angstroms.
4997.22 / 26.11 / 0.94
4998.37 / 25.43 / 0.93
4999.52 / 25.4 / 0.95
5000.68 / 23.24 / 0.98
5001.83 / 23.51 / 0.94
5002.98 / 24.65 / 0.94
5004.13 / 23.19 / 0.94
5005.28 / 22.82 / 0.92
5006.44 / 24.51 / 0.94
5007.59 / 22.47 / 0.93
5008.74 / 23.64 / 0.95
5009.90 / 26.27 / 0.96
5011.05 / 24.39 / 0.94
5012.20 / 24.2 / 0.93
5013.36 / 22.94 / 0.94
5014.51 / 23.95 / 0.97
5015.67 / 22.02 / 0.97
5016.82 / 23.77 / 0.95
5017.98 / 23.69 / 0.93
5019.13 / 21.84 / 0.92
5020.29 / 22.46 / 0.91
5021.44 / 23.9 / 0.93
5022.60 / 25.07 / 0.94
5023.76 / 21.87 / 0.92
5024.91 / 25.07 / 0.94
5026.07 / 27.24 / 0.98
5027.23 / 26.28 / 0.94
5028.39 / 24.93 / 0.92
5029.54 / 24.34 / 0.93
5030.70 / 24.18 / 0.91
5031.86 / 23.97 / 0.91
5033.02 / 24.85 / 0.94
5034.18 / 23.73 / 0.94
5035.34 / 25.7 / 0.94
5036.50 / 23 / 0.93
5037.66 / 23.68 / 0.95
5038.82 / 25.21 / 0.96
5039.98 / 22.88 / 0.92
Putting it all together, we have 27.24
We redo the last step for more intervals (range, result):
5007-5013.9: 26.27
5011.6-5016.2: 24.2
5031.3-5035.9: 25.7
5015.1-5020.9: 23.77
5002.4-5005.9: 24.65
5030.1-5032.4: 24.18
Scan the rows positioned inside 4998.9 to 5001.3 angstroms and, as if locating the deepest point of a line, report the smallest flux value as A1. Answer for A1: 23.24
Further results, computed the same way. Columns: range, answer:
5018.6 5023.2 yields 21.84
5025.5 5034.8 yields 23.73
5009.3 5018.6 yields 22.02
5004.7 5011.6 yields 22.47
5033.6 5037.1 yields 23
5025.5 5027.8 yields 26.28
